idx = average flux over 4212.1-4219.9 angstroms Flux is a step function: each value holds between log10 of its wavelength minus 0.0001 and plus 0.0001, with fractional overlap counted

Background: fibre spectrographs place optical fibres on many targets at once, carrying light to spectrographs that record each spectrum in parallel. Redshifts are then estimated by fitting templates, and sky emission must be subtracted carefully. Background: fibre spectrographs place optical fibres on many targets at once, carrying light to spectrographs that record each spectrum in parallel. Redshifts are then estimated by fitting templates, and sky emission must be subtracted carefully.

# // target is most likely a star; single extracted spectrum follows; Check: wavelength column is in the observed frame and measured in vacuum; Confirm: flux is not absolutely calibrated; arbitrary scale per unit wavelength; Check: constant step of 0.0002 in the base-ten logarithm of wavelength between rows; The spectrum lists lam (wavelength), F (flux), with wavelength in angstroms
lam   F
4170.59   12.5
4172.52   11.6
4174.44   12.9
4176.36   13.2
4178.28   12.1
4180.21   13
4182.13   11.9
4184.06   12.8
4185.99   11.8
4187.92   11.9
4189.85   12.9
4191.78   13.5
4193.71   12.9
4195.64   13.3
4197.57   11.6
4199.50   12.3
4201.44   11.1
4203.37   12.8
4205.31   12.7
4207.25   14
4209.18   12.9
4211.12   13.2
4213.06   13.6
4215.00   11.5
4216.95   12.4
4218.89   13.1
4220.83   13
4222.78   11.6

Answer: 12.6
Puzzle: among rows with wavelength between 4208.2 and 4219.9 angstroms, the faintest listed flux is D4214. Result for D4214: 11.5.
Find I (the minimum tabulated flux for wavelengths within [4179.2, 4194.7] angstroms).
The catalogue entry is 11.8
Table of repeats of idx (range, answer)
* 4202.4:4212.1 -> 13.1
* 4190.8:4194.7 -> 13.2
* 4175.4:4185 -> 12.6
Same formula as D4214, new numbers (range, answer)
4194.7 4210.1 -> 11.1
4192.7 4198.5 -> 11.6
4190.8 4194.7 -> 12.9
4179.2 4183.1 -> 11.9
